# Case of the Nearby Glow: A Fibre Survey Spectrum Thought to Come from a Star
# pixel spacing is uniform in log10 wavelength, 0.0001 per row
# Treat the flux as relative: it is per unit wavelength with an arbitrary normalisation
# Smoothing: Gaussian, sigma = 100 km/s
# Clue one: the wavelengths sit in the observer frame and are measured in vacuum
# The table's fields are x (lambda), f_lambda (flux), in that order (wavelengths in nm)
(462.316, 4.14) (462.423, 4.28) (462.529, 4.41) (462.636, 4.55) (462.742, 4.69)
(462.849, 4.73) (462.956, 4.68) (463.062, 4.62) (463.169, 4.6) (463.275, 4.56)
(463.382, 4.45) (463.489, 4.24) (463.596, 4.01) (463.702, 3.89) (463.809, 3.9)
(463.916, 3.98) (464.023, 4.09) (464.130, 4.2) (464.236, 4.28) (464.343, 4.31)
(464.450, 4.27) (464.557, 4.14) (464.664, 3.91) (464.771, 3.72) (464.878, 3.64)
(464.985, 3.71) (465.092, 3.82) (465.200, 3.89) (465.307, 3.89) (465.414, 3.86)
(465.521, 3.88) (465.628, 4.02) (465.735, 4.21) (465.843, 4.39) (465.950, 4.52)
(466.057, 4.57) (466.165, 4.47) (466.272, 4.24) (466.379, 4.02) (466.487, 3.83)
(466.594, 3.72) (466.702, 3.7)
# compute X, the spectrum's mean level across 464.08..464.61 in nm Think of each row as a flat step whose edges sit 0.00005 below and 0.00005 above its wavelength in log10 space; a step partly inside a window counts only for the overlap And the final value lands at 4.25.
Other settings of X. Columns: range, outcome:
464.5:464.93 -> 3.86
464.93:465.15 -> 3.75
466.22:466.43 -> 4.14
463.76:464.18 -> 4.04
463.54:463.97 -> 3.95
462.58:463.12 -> 4.65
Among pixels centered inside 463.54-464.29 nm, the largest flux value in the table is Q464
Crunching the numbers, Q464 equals 4.28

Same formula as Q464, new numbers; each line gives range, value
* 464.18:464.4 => 4.31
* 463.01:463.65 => 4.62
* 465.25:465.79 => 4.21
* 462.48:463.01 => 4.73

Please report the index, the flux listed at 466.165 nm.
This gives 4.47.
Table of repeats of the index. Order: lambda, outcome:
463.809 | 3.9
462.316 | 4.14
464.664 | 3.91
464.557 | 4.14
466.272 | 4.24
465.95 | 4.52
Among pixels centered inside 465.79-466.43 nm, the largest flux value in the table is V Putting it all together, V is 4.57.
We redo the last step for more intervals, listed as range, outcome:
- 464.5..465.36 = 4.14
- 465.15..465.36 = 3.89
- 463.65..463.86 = 3.9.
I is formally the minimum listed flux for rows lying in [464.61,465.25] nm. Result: 3.64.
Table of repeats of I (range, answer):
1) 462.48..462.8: 4.41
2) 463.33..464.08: 3.89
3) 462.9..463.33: 4.56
